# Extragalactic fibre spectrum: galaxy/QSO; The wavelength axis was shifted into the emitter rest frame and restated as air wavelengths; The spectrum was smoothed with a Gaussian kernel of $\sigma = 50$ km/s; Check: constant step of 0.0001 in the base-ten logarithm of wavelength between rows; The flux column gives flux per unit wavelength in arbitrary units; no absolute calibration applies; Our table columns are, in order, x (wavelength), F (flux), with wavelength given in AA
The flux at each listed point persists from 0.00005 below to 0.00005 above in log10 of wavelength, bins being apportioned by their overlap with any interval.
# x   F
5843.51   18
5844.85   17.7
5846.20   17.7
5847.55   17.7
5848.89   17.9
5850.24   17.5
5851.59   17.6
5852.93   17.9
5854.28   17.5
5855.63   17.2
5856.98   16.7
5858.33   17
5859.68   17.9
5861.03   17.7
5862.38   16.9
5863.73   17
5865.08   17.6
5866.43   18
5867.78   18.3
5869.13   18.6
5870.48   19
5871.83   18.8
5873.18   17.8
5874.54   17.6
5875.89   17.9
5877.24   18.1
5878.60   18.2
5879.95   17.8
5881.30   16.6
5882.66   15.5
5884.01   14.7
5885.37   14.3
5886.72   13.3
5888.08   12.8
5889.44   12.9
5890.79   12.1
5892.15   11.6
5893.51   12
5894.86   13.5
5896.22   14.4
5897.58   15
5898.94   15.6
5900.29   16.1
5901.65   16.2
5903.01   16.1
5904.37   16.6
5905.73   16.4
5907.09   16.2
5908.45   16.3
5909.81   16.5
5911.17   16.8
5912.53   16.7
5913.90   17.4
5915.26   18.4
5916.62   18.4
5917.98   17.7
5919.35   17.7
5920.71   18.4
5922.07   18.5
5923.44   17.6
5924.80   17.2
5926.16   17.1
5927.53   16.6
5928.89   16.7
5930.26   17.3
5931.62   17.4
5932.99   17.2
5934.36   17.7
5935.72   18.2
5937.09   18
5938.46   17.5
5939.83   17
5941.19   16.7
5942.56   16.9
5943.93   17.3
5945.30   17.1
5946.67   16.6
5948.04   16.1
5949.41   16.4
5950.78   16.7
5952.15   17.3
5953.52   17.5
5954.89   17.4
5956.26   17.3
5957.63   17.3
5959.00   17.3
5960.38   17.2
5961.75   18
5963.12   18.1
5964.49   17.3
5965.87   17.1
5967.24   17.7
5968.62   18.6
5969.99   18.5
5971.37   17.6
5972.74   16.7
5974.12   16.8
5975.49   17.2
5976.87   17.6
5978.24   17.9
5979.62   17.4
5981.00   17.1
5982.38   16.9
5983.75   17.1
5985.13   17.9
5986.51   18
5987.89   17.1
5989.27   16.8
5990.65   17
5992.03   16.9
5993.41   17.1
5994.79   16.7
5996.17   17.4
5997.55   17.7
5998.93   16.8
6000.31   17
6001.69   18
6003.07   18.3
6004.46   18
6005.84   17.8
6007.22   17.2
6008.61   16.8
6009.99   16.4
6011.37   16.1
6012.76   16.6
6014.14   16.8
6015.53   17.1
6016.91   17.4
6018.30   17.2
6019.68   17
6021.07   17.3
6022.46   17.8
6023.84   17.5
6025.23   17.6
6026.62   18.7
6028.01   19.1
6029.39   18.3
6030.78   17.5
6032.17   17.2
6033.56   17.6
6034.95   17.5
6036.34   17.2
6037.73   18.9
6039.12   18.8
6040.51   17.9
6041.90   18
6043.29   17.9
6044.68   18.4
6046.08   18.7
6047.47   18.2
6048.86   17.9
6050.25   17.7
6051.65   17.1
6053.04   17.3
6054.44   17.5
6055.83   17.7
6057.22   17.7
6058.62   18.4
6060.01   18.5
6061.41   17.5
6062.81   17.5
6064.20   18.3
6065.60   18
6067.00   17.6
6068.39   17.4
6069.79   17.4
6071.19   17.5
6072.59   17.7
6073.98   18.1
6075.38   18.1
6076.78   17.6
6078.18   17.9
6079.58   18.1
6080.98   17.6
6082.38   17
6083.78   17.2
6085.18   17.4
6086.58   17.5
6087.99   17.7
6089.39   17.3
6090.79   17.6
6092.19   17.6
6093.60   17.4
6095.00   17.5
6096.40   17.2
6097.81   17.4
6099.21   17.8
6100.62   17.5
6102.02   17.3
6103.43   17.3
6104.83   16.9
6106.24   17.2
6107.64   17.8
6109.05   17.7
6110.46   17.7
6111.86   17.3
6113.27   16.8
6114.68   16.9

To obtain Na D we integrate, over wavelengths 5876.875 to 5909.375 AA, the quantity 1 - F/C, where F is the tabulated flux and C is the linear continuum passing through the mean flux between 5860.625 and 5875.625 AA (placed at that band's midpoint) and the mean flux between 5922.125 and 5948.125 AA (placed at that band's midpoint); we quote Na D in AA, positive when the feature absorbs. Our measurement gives 4.77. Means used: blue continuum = 17.9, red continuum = 17.2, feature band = 15.1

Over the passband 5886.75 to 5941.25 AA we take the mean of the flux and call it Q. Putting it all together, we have 16.3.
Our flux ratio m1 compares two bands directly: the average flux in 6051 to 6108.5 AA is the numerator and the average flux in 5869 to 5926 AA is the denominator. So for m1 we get 1.1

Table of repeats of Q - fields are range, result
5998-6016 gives 17.2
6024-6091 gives 17.8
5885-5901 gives 13.6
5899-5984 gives 17.2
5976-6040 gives 17.4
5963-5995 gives 17.4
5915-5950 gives 17.4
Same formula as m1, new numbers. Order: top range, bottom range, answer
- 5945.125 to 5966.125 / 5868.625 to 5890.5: 1.05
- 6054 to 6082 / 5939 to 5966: 1.04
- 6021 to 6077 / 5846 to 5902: 1.09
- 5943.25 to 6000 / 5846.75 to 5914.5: 1.05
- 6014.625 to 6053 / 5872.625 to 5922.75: 1.11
